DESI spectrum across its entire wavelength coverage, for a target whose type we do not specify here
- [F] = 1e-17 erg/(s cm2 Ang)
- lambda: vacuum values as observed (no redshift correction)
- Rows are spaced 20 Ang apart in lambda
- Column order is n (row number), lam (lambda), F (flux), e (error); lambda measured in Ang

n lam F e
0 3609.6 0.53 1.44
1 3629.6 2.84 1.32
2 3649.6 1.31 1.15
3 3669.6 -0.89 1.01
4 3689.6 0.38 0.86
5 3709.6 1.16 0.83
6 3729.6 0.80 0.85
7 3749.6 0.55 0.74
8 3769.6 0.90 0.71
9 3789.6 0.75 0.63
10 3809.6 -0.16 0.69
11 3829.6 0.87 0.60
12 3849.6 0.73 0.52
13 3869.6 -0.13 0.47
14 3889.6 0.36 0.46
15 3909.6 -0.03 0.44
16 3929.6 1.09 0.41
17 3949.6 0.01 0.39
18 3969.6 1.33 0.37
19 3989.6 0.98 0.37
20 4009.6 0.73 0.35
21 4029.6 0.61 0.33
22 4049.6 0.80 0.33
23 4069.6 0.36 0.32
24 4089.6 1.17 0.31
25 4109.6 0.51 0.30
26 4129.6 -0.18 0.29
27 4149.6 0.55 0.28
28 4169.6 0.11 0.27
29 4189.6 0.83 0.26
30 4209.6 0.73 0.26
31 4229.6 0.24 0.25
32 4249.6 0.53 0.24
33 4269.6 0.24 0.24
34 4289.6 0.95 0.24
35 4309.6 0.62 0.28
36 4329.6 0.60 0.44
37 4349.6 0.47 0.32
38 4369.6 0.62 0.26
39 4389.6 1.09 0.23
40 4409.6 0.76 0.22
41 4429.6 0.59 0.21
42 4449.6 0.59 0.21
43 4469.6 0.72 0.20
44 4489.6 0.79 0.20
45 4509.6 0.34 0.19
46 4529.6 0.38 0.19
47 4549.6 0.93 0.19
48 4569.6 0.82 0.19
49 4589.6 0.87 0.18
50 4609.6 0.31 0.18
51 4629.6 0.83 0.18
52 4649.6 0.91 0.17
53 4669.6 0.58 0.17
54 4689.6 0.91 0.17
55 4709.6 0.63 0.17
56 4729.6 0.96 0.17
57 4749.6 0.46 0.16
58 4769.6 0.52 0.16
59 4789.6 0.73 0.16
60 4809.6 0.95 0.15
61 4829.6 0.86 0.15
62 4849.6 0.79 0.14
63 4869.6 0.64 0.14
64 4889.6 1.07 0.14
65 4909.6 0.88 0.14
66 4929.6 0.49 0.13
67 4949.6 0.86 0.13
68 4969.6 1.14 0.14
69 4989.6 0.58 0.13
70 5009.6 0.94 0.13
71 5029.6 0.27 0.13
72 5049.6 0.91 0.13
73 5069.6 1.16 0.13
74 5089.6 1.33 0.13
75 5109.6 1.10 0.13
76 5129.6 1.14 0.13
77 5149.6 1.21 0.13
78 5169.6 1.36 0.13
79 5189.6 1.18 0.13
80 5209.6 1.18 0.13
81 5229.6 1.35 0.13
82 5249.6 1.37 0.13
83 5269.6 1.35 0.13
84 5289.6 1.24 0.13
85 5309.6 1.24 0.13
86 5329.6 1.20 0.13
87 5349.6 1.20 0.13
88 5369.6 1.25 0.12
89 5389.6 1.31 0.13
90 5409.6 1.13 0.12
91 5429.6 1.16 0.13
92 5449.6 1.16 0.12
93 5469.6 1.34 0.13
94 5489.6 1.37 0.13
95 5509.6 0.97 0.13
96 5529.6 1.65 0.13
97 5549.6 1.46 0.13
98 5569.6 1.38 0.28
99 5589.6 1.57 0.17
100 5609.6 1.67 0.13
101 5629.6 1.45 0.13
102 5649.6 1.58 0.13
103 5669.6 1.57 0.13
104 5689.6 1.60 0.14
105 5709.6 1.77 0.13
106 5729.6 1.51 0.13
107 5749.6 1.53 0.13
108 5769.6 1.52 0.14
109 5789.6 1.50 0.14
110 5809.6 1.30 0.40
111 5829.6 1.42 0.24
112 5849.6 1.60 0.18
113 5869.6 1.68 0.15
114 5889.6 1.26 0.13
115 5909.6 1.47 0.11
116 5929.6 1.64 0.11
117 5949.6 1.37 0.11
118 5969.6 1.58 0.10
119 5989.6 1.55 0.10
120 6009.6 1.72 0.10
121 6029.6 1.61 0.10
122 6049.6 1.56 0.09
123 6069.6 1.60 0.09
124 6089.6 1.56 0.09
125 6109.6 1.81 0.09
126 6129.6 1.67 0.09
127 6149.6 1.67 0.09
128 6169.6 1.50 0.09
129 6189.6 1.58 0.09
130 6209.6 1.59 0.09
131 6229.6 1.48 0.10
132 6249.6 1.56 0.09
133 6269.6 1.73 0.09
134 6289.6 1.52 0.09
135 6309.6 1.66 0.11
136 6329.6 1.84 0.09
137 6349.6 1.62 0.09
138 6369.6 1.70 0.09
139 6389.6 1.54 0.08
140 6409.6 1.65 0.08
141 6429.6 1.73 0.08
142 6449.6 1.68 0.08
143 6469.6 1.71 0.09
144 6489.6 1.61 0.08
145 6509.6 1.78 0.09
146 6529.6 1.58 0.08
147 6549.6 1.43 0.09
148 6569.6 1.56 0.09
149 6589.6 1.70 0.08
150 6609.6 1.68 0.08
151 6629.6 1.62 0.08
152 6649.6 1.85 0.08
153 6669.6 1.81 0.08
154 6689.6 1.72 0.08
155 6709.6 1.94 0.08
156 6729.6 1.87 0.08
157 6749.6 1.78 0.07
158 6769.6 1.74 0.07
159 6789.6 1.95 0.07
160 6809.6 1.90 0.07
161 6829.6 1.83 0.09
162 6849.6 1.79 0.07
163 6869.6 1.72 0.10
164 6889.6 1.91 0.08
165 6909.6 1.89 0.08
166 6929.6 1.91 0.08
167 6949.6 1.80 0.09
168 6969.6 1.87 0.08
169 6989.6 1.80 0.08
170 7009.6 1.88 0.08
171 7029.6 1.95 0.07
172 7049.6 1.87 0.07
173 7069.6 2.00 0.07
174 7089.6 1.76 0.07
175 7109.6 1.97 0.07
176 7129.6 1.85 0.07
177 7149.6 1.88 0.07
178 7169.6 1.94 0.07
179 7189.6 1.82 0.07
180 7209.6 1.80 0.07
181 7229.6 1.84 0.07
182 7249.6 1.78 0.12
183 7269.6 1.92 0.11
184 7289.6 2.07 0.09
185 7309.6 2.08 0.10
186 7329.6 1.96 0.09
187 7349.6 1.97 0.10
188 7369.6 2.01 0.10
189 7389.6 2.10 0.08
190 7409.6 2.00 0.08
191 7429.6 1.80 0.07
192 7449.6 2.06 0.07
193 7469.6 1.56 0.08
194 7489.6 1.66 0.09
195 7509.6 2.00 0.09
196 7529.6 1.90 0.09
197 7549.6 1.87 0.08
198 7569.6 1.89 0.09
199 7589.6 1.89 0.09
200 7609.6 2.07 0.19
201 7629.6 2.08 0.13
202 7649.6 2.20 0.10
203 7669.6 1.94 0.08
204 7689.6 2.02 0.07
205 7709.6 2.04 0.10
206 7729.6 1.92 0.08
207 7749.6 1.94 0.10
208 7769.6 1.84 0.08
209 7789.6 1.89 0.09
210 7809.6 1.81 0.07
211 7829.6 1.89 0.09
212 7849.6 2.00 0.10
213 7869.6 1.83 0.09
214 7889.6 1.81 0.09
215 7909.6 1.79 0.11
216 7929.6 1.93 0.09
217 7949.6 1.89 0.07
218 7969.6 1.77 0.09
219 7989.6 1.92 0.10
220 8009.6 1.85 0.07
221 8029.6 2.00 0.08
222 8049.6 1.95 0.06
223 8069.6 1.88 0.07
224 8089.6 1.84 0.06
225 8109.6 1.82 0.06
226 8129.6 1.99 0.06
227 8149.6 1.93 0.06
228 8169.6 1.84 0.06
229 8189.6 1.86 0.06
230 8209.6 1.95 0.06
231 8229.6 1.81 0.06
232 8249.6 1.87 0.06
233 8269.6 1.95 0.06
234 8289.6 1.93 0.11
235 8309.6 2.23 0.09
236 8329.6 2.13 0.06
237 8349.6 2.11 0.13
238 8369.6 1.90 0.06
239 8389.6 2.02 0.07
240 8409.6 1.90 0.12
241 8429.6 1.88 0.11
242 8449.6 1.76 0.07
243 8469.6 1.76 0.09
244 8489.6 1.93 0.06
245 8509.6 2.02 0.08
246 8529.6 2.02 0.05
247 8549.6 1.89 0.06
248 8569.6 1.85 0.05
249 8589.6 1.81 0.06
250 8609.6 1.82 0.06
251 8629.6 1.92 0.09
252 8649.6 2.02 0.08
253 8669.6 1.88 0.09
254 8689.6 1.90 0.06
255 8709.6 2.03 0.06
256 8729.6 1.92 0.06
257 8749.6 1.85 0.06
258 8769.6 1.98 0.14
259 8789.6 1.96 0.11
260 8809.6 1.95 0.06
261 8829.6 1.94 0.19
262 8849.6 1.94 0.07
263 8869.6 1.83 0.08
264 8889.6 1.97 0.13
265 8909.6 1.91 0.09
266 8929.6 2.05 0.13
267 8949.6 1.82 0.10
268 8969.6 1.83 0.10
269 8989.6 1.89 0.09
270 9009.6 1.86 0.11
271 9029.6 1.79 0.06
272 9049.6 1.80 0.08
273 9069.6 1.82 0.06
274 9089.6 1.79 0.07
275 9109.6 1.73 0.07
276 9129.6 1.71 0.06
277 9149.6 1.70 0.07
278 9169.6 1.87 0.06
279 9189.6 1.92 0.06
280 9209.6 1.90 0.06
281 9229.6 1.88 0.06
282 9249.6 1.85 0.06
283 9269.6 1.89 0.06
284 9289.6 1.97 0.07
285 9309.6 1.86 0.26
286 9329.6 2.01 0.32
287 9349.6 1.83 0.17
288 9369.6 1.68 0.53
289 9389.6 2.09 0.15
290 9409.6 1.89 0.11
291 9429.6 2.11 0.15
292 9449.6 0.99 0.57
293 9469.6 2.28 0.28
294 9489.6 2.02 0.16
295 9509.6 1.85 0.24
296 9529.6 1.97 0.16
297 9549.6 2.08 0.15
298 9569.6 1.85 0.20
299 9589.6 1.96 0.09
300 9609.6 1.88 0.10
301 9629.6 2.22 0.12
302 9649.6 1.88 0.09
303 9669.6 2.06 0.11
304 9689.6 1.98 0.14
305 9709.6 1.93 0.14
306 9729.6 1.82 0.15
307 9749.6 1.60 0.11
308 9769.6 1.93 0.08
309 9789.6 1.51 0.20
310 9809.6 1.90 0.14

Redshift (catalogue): 0.267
